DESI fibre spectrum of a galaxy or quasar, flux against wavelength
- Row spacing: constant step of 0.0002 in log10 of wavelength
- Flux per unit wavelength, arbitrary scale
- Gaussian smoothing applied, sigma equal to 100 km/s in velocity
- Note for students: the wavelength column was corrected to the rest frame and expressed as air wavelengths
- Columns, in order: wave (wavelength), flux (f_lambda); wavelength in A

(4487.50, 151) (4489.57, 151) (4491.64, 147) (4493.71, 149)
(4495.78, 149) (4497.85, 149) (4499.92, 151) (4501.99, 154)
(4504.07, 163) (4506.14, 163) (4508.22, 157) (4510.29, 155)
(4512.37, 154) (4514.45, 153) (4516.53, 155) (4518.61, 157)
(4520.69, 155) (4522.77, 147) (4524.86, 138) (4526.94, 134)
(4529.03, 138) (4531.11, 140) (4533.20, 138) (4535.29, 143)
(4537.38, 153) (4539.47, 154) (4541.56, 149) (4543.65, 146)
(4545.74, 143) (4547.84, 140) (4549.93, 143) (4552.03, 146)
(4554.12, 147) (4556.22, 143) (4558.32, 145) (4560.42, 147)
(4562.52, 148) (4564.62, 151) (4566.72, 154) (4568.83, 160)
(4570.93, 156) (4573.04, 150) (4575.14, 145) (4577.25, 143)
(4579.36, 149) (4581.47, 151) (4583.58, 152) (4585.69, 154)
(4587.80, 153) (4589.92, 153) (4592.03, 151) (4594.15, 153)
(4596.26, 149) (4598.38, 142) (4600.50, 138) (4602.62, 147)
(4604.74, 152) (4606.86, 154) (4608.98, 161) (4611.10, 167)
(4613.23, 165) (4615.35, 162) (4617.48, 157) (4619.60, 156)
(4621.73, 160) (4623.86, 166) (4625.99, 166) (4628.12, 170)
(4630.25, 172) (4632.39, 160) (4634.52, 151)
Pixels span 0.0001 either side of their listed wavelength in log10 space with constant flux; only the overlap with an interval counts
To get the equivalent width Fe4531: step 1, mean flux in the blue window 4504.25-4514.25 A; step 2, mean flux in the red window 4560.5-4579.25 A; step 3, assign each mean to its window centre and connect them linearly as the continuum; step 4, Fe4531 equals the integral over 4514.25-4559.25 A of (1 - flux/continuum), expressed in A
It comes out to 2.5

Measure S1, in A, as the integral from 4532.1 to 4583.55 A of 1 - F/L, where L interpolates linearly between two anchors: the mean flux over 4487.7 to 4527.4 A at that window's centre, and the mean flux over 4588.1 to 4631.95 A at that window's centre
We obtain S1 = 2.2 A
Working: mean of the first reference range 152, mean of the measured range 148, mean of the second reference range 157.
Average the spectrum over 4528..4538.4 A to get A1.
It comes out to 142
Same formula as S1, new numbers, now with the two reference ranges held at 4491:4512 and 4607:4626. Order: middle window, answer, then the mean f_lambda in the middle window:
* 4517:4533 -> 1.2 A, 144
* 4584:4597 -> 0.6 A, 152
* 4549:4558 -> 0.7 A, 145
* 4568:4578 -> 0.5 A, 151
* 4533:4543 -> 0.5 A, 148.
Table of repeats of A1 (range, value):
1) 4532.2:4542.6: 147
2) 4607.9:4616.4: 164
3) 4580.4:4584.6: 151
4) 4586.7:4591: 153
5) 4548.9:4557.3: 145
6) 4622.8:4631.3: 169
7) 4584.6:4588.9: 153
